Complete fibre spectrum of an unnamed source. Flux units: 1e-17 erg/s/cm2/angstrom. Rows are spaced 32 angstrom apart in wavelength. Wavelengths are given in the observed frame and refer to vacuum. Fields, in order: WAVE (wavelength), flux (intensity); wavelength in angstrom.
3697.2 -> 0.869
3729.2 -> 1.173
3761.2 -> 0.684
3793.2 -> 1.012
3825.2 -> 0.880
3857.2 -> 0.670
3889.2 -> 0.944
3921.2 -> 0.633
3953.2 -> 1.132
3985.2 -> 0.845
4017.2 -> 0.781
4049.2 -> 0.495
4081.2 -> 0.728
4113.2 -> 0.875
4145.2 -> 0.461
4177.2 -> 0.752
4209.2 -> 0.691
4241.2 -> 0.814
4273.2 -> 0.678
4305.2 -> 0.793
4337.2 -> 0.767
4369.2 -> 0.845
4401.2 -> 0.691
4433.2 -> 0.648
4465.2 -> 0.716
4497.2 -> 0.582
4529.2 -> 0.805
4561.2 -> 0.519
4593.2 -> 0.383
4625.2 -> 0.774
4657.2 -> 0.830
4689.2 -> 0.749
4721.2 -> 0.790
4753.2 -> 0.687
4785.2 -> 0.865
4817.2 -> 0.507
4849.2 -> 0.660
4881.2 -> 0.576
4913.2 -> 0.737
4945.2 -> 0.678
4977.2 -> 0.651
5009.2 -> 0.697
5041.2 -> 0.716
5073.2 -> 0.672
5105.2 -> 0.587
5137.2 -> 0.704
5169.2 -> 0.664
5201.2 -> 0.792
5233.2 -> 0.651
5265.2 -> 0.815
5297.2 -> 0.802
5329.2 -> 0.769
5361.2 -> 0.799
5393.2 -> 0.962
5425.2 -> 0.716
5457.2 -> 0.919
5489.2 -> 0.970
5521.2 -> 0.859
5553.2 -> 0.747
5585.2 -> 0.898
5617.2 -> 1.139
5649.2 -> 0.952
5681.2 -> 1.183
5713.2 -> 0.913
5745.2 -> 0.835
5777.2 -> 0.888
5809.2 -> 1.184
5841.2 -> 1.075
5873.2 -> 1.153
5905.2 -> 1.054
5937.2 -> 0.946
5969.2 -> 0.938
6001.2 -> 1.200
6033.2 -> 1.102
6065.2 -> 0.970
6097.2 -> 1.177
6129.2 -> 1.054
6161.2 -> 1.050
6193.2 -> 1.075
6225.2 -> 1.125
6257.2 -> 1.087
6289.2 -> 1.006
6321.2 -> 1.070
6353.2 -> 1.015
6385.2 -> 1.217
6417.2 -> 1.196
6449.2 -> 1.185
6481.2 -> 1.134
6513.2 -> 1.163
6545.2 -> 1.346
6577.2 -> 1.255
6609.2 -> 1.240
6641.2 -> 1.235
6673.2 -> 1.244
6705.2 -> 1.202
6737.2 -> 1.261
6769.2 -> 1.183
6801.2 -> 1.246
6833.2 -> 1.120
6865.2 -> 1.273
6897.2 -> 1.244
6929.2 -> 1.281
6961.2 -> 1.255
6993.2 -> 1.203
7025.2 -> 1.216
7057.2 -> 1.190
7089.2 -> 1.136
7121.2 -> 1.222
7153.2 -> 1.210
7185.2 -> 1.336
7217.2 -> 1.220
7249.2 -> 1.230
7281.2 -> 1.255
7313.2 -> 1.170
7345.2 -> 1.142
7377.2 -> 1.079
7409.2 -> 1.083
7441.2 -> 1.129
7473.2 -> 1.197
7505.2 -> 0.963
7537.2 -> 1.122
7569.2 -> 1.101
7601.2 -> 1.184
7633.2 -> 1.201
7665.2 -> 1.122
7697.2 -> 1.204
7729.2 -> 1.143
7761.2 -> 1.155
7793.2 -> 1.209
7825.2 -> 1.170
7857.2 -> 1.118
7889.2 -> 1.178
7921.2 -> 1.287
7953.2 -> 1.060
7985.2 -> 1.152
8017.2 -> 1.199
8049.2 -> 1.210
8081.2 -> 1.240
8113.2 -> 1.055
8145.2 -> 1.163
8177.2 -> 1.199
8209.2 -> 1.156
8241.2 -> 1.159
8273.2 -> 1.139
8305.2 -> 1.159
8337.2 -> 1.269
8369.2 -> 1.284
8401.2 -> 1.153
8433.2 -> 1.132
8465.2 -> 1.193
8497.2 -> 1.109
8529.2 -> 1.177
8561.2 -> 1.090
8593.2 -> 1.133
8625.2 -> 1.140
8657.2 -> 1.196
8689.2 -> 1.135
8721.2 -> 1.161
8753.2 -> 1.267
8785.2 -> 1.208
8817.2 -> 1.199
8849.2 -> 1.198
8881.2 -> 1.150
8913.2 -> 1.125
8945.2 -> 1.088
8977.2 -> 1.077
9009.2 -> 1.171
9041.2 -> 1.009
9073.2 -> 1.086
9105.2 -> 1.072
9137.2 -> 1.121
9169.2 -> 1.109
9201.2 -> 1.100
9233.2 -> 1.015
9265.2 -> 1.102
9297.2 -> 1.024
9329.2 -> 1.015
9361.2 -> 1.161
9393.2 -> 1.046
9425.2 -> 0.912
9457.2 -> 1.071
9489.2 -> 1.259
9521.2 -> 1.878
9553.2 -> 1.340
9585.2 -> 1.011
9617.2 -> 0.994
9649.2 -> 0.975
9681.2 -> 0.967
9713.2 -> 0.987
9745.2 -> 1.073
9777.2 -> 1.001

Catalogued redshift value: 0.451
